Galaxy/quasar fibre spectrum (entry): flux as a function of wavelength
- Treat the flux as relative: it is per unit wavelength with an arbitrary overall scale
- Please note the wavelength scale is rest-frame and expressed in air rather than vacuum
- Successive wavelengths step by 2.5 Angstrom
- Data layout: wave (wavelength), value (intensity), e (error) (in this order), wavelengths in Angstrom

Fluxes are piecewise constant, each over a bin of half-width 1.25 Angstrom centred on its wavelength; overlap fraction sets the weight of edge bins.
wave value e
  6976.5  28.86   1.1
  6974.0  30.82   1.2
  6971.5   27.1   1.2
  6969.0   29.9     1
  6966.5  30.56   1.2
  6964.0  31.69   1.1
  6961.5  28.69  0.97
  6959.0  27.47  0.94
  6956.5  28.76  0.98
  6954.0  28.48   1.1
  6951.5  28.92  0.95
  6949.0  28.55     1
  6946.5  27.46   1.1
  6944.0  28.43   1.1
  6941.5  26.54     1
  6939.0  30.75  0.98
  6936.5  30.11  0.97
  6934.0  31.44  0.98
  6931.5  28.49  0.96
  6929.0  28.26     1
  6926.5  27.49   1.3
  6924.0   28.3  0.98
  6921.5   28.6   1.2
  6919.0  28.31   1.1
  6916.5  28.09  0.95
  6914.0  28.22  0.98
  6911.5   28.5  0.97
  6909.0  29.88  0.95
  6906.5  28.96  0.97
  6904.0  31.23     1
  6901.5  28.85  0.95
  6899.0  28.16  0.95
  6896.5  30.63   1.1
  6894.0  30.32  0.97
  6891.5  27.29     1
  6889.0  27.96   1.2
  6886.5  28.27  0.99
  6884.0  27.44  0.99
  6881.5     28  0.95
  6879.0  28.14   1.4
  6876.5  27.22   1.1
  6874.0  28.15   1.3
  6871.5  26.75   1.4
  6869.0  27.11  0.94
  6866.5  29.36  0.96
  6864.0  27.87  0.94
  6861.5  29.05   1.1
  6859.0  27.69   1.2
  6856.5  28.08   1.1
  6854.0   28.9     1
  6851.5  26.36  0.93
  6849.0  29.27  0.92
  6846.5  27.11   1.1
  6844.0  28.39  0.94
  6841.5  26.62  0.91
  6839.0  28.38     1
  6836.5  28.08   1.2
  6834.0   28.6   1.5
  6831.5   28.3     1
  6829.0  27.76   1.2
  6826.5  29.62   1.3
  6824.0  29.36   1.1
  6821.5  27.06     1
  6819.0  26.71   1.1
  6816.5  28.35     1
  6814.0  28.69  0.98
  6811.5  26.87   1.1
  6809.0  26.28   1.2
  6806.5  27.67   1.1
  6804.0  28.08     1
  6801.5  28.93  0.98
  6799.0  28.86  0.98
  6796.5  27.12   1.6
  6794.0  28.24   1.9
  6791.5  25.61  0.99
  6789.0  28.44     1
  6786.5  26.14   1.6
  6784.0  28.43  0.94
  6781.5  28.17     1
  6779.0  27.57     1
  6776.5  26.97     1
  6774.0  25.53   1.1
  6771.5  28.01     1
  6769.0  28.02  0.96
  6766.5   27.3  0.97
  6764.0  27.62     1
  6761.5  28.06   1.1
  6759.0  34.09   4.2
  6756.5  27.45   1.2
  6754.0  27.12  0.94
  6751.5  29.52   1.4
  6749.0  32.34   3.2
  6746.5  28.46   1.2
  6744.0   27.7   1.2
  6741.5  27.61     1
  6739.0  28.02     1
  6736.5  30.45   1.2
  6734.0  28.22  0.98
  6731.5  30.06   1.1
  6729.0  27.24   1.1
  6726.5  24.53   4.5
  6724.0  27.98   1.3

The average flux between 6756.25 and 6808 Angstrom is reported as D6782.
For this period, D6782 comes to 27.9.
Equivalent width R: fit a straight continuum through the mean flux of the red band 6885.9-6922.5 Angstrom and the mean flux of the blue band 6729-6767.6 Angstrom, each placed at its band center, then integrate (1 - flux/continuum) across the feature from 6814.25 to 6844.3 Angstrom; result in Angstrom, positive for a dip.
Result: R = 0.8 Angstrom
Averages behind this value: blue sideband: 28.9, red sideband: 28.9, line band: 28.1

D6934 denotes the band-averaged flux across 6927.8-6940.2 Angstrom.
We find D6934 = 29.8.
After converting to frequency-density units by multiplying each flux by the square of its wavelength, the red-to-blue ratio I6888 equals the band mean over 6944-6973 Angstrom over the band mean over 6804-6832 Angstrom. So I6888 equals 1.08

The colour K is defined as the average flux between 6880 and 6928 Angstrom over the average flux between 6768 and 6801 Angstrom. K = 1.0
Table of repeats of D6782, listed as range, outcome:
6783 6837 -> 27.9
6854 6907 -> 28.4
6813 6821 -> 27.8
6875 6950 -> 28.7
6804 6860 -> 27.9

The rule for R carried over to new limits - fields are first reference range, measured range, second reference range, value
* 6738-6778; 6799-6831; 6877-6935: 0.6 Angstrom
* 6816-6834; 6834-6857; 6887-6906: 0.4 Angstrom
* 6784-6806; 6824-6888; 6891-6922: 0.9 Angstrom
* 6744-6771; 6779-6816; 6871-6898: 1.3 Angstrom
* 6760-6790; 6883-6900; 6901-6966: 0.0 Angstrom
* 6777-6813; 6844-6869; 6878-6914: 0.2 Angstrom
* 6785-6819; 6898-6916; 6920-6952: -0.4 Angstrom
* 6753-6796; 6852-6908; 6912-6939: 0.2 Angstrom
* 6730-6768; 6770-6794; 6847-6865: 1.2 Angstrom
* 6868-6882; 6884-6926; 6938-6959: -1.3 Angstrom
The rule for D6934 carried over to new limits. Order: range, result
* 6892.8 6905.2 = 29.8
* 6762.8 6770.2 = 27.6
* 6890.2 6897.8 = 29.4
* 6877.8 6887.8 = 28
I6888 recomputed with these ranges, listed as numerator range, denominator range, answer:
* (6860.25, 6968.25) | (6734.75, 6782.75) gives 1.06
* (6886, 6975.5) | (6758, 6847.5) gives 1.08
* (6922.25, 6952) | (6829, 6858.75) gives 1.05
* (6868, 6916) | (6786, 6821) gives 1.06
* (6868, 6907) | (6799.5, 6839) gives 1.03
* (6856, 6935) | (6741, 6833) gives 1.05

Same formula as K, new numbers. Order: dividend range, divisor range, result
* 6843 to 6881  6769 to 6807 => 1.01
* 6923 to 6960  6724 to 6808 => 1.02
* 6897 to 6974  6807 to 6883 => 1.04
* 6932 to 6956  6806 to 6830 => 1.04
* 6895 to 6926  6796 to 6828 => 1.03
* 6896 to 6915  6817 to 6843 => 1.04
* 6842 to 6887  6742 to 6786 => 0.99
